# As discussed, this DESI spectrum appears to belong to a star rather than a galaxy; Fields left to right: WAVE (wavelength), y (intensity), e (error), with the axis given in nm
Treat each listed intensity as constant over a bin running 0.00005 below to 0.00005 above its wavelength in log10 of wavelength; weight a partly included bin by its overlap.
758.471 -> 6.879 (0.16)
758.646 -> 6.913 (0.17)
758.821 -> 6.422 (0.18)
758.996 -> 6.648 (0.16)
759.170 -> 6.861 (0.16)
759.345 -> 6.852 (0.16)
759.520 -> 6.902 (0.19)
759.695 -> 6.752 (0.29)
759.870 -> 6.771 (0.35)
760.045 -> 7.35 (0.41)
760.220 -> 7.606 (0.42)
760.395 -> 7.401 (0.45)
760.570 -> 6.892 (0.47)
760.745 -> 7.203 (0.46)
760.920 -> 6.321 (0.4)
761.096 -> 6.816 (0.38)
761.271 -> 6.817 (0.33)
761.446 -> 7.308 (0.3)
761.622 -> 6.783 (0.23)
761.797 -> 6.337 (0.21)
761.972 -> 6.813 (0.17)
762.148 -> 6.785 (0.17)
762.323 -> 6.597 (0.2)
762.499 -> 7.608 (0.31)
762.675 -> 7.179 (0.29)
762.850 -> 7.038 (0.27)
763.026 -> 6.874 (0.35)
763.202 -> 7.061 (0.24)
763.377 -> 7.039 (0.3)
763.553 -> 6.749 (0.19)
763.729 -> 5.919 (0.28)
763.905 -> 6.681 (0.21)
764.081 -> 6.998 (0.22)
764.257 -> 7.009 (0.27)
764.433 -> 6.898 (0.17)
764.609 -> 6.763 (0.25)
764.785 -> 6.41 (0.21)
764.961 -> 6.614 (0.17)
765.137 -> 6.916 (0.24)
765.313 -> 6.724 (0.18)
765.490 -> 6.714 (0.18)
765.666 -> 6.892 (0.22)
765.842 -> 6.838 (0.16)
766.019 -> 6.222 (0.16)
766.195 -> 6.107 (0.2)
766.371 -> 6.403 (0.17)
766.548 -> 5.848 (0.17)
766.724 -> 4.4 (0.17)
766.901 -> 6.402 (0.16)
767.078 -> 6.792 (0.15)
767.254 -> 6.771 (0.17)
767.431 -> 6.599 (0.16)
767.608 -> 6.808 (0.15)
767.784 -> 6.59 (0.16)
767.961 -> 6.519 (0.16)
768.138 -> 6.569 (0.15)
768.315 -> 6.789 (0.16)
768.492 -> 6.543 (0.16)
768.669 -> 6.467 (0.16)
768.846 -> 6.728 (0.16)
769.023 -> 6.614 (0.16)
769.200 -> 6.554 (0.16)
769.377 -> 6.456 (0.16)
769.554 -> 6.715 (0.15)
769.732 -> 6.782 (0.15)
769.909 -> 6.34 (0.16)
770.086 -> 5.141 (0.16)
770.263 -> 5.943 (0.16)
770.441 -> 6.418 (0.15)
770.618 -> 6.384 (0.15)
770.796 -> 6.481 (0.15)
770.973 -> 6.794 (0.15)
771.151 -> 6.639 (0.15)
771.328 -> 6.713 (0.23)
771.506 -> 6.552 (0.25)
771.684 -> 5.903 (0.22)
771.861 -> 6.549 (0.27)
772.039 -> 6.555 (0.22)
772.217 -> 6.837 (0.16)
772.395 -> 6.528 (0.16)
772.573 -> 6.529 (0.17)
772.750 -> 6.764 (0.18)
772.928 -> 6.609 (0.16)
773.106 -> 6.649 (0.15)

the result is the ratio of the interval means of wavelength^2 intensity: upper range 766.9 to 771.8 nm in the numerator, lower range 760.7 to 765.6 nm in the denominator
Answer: 0.97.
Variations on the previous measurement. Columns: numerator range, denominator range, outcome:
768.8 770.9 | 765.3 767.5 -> 1.01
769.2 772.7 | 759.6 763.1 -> 0.95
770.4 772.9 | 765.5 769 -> 1.03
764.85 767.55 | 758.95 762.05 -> 0.94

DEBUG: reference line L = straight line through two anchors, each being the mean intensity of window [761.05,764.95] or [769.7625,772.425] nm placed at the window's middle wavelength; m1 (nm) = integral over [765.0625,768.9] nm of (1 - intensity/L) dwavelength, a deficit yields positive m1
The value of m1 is 0.08 nm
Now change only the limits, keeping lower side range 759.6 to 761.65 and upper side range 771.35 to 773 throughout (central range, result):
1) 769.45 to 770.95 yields 0.07 nm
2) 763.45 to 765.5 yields 0.04 nm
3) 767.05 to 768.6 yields 0.01 nm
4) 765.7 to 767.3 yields 0.13 nm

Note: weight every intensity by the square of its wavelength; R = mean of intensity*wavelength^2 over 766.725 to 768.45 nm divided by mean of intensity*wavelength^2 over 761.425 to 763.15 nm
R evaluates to 1.0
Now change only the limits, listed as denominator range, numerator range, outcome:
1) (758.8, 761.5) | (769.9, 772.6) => 0.95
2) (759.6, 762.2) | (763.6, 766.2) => 0.97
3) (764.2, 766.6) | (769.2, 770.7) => 0.96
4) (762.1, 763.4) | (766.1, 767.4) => 0.88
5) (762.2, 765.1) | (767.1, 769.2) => 0.98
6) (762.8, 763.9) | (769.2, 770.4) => 0.94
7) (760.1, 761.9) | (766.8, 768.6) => 0.97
